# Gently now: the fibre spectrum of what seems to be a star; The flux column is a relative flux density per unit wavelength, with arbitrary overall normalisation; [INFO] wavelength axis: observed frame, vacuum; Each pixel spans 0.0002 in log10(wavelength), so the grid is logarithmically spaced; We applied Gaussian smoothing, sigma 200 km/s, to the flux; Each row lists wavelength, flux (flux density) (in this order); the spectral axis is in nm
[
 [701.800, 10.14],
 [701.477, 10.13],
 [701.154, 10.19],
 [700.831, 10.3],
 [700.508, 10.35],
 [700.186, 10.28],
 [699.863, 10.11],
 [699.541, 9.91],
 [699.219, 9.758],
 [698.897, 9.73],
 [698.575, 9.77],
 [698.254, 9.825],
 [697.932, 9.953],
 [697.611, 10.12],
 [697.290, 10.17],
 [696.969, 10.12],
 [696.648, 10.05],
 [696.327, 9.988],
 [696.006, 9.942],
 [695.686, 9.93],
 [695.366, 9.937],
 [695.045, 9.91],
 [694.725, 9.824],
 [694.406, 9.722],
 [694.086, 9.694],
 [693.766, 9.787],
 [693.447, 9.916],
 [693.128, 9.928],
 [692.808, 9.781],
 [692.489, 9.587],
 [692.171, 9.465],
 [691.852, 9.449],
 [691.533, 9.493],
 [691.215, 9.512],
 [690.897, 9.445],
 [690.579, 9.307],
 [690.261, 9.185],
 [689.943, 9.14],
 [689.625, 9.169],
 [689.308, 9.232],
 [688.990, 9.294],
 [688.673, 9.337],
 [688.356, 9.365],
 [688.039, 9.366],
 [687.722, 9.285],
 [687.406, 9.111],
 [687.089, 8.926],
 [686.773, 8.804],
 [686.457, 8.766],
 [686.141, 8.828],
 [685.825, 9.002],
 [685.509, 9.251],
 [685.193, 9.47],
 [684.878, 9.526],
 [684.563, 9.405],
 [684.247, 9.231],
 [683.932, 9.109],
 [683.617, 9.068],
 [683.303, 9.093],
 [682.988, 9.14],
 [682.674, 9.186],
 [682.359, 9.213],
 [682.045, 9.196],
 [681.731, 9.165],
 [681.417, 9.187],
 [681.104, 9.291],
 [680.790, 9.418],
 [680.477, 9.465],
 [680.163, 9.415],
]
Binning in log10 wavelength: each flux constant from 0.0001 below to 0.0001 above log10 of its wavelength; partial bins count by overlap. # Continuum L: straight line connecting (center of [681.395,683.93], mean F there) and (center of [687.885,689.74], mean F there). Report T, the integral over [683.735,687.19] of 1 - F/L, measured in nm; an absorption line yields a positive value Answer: 0.04 nm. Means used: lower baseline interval 9.15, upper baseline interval 9.3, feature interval 9.12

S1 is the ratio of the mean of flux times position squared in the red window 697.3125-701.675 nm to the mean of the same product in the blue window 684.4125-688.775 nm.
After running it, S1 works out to 1.14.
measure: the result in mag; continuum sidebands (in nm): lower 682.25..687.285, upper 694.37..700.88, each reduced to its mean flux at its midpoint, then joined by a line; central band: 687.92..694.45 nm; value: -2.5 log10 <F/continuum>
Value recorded 0.01 mag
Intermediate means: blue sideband 9.12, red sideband 9.99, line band 9.48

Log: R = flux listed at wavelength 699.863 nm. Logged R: 10.11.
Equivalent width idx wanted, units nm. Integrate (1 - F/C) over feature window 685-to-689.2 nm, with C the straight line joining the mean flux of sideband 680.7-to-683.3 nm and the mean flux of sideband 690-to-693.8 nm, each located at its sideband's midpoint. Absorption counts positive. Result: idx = 0.11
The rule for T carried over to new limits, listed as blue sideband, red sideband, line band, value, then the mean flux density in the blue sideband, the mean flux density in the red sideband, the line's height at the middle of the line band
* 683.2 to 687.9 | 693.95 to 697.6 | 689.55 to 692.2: 0.06 nm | 9.13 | 9.94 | 9.55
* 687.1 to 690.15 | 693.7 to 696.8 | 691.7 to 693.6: -0.01 nm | 9.24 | 9.88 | 9.63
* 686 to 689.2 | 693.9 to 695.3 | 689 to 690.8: 0.02 nm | 9.11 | 9.79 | 9.34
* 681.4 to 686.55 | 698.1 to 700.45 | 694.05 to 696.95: -0.05 nm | 9.17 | 9.93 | 9.75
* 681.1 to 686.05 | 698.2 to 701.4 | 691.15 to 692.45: 0.02 nm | 9.21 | 10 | 9.63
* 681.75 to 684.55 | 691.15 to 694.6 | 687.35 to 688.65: 0.02 nm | 9.17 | 9.67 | 9.42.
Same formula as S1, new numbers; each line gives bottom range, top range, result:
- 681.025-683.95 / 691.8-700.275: 1.12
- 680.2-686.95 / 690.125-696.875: 1.09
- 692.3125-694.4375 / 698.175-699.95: 1.02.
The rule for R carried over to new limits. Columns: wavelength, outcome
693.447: 9.916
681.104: 9.291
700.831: 10.3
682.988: 9.14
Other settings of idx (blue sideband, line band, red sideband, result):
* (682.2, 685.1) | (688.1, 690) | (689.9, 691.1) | 0.00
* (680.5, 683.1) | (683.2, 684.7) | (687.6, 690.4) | 0.01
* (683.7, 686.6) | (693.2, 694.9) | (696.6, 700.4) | -0.01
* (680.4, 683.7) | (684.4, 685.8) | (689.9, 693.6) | -0.01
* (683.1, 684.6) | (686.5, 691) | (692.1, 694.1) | 0.13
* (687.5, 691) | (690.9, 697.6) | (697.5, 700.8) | -0.12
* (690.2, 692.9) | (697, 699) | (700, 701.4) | 0.02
